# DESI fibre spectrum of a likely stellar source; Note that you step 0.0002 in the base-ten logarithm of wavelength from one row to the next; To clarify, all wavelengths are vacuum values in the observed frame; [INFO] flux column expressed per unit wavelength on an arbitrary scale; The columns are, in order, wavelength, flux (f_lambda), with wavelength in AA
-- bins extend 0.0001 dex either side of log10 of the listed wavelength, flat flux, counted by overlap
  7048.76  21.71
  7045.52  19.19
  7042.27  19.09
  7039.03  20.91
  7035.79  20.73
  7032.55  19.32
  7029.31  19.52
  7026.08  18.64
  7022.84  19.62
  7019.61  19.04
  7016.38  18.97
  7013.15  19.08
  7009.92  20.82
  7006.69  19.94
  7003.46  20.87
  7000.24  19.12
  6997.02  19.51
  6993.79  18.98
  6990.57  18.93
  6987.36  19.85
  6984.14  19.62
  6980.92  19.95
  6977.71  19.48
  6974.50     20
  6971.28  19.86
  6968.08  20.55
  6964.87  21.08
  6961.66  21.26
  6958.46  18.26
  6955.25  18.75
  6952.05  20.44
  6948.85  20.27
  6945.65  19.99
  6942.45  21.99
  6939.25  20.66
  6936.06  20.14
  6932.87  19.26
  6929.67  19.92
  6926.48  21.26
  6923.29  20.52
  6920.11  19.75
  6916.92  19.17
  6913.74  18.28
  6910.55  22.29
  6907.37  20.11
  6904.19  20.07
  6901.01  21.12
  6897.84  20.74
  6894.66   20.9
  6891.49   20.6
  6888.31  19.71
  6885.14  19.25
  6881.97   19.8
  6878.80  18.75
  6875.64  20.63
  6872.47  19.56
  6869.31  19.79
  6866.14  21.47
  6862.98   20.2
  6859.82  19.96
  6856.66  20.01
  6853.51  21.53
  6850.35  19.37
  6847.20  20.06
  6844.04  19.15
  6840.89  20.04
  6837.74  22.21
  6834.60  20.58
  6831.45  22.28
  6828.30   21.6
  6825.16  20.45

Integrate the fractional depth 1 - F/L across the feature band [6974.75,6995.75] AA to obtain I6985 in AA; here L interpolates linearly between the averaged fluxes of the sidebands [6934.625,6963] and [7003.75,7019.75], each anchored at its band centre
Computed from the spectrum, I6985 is 0.4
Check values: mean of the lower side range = 20.2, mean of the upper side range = 19.7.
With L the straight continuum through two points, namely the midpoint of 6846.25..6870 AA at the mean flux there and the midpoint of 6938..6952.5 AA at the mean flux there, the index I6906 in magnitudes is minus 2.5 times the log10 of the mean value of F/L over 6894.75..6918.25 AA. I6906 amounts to 0.01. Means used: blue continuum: 20.3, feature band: 20.3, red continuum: 20.7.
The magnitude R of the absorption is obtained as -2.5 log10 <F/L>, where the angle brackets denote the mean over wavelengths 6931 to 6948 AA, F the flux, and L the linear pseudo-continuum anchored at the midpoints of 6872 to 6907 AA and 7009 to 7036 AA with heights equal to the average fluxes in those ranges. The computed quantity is -0.03 mag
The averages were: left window 20.1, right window 19.4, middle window 20.4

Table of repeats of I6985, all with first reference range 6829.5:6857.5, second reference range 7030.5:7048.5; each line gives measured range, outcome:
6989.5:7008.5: 0.5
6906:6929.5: 0.2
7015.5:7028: 0.6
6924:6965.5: 0.1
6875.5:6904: 0.4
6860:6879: 0.3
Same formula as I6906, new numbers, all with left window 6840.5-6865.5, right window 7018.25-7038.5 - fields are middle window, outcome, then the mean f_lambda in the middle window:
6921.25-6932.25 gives -0.029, 20.4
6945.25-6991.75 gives -0.008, 19.9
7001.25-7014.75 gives -0.027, 20.1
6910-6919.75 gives 0.015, 19.6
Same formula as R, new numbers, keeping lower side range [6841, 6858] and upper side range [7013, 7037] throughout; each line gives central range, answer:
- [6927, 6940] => -0.02 mag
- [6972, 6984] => -0.01 mag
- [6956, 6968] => -0.03 mag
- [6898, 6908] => -0.04 mag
